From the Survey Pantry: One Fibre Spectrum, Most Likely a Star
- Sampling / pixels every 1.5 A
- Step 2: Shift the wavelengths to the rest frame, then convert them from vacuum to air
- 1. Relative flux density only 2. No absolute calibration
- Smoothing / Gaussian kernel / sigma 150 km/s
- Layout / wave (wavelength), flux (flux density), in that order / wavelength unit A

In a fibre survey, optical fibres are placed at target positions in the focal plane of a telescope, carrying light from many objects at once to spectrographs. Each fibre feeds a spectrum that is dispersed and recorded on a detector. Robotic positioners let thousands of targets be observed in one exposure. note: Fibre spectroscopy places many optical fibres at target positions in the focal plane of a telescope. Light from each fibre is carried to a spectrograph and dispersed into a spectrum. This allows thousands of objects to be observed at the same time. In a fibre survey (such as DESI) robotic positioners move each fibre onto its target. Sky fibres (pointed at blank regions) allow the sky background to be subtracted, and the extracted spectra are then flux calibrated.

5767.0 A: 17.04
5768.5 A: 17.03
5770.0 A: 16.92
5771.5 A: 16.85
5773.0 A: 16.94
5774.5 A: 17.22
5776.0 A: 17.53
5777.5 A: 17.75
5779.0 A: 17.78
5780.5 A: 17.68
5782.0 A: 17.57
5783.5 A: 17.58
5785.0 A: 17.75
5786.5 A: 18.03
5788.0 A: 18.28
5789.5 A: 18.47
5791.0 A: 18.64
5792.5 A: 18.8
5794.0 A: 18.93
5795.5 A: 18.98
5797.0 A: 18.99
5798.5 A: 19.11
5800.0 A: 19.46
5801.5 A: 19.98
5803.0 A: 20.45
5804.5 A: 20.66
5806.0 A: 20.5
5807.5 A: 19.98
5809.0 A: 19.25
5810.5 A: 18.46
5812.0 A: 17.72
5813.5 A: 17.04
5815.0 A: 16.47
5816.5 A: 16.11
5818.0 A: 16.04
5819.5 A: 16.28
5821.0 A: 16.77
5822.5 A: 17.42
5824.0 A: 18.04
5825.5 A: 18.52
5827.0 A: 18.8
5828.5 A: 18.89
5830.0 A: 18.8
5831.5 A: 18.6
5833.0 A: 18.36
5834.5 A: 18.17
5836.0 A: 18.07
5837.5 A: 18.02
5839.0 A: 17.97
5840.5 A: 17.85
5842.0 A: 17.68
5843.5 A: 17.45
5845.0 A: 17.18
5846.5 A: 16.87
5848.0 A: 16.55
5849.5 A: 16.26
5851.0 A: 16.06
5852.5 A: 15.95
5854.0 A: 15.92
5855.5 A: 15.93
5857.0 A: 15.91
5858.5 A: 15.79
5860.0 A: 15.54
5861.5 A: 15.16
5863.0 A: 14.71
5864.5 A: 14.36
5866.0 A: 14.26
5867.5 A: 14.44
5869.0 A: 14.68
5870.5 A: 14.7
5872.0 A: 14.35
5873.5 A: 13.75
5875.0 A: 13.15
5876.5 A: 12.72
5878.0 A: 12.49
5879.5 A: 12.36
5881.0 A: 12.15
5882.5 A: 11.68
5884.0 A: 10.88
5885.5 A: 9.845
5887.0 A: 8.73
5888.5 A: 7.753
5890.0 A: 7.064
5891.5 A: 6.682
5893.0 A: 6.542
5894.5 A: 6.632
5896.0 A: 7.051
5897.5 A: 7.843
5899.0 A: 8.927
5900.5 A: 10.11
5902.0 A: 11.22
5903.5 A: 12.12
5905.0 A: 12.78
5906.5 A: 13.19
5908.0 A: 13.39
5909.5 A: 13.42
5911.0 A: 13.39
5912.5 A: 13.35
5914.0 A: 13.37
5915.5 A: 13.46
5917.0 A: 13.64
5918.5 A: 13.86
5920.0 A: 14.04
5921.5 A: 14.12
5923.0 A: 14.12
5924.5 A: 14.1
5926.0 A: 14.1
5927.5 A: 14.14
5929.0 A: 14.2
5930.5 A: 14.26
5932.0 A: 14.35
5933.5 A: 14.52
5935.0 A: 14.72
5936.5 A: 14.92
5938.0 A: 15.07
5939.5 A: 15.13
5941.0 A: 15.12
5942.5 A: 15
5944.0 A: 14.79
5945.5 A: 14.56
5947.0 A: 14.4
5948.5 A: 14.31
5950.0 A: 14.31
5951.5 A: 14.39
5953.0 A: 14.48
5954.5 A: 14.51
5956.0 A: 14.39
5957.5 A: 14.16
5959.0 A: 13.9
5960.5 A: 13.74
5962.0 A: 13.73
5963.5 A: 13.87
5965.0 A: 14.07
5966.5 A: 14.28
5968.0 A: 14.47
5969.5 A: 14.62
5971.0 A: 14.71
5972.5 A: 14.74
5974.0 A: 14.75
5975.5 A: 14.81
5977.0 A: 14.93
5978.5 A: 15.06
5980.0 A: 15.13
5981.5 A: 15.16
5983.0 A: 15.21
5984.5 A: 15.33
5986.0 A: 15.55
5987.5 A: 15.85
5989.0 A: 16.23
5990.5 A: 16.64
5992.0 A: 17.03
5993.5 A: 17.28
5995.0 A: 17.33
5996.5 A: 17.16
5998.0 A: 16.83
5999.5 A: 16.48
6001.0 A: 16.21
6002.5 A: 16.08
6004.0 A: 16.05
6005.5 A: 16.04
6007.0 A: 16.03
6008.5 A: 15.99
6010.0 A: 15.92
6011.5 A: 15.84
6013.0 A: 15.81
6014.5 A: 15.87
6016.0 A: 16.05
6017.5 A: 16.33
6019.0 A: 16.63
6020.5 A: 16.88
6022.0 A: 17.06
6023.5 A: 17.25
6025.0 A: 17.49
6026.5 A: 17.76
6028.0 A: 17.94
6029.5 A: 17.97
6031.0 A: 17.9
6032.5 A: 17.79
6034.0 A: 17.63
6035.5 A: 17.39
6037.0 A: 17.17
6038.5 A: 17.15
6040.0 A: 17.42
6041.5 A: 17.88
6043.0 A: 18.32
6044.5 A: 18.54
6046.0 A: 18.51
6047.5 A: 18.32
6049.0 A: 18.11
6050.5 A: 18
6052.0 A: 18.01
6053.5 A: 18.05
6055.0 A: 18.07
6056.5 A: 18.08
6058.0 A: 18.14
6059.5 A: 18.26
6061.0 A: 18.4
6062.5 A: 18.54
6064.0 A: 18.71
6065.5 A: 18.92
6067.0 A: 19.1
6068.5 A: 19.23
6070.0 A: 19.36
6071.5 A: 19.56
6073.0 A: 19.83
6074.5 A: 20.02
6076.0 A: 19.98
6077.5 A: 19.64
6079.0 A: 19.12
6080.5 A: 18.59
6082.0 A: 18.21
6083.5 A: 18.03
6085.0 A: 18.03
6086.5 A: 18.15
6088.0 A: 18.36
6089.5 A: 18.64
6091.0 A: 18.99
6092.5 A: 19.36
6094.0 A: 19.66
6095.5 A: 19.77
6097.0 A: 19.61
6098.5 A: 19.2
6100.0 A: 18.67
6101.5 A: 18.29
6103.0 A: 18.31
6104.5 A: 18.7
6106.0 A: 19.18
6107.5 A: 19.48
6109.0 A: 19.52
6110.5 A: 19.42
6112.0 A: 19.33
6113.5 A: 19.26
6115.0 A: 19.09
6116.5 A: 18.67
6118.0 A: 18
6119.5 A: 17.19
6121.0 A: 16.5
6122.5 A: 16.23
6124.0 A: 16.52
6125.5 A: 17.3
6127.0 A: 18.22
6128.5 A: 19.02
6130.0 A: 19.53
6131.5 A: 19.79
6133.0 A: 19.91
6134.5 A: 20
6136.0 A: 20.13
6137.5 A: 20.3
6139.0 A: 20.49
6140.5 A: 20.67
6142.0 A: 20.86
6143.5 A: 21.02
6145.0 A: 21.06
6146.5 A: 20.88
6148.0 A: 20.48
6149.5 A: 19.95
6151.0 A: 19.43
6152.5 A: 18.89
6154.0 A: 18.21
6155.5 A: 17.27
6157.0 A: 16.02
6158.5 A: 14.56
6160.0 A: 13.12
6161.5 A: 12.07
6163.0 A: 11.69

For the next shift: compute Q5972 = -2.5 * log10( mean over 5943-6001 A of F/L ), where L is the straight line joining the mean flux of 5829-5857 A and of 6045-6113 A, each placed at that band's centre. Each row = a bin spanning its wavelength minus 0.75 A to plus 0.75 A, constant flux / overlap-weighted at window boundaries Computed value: 0.20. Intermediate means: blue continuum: 17.3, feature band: 15.1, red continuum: 18.8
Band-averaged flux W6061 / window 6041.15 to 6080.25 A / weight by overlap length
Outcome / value 18.7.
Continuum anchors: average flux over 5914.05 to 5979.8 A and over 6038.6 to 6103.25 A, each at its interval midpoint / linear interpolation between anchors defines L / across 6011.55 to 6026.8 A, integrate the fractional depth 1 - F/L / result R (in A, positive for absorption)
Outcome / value 0.23 A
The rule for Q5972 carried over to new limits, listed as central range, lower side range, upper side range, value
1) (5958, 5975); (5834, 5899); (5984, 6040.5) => 0.11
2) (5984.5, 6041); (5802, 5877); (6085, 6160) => 0.08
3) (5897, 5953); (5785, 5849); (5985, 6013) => 0.25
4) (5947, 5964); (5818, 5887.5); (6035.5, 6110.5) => 0.20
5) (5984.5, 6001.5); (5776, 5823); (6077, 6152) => 0.14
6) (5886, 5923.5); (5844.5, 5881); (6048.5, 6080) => 0.39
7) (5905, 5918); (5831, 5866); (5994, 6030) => 0.24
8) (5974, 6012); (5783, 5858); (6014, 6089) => 0.13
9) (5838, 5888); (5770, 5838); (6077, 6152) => 0.25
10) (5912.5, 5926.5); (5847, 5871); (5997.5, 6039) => 0.15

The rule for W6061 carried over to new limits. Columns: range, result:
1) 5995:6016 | 16.2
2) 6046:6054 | 18.1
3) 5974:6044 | 16.5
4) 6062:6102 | 19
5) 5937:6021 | 15.3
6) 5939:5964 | 14.4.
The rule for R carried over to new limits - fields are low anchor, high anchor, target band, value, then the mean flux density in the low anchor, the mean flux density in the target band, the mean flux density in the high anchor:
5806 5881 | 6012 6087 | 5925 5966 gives 6.73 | 16.4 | 14.4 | 18.1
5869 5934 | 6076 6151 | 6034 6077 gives -3.25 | 12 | 18.5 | 19.1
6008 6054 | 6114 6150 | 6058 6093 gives -1.41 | 17.3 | 18.9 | 19.2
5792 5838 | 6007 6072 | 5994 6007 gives 0.95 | 18.4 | 16.5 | 17.7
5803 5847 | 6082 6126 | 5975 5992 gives 2.60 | 18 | 15.5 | 18.5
